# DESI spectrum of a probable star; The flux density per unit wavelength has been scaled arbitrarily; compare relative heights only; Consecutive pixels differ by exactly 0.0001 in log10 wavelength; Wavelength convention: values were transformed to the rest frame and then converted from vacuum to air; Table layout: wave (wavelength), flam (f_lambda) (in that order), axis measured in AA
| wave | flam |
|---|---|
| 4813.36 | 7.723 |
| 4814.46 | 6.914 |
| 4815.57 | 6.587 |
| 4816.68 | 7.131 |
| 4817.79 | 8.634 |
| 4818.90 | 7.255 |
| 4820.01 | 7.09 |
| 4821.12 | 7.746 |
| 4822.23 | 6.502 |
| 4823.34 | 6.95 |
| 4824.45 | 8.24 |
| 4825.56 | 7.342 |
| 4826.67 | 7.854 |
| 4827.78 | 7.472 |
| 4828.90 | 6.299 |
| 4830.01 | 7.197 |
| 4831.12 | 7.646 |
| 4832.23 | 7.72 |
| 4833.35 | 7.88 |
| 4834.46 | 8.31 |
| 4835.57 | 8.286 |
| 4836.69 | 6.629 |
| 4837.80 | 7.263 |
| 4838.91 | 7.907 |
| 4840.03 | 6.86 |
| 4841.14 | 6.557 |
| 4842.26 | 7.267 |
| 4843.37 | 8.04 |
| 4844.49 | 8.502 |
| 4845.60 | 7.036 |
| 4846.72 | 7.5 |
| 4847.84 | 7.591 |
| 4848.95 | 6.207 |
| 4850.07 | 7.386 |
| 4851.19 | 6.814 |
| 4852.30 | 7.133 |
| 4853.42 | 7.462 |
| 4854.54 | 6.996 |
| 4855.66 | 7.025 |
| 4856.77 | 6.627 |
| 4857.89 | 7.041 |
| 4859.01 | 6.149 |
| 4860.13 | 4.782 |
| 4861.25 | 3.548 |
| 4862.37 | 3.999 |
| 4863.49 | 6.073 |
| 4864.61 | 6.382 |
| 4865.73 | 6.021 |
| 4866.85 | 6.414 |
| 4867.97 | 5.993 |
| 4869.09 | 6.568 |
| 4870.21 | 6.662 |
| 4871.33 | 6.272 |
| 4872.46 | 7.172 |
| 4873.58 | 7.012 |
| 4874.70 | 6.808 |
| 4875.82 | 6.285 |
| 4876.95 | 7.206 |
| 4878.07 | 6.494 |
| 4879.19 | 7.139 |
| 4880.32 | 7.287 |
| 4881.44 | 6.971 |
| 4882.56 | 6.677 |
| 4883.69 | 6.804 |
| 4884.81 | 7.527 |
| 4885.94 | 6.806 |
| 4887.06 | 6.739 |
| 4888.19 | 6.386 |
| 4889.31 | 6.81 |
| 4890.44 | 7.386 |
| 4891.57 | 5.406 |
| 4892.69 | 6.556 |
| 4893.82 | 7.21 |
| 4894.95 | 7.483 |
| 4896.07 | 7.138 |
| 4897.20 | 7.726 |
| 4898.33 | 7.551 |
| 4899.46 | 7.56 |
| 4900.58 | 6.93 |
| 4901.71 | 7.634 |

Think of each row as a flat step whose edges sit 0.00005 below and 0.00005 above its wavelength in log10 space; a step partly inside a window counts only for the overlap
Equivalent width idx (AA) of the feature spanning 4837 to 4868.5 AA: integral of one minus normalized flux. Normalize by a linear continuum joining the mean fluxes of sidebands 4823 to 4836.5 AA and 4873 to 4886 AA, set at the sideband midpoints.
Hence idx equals 2.7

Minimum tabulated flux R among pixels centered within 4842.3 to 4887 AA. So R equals 3.548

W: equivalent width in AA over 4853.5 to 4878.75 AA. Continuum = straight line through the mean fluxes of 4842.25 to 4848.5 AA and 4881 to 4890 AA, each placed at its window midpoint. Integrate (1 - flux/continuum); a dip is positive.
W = 3.3 AA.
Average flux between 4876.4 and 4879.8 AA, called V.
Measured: 6.95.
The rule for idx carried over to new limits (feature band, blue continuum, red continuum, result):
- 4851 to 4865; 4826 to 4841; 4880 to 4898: 2.1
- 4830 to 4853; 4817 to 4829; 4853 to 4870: -2.2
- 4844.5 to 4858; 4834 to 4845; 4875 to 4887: 0.4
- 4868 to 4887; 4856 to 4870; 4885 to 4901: -1.3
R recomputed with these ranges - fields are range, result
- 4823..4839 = 6.299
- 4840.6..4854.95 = 6.207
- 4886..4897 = 5.406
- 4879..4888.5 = 6.386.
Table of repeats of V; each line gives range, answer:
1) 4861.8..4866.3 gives 5.62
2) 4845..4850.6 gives 7.16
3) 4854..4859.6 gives 6.76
